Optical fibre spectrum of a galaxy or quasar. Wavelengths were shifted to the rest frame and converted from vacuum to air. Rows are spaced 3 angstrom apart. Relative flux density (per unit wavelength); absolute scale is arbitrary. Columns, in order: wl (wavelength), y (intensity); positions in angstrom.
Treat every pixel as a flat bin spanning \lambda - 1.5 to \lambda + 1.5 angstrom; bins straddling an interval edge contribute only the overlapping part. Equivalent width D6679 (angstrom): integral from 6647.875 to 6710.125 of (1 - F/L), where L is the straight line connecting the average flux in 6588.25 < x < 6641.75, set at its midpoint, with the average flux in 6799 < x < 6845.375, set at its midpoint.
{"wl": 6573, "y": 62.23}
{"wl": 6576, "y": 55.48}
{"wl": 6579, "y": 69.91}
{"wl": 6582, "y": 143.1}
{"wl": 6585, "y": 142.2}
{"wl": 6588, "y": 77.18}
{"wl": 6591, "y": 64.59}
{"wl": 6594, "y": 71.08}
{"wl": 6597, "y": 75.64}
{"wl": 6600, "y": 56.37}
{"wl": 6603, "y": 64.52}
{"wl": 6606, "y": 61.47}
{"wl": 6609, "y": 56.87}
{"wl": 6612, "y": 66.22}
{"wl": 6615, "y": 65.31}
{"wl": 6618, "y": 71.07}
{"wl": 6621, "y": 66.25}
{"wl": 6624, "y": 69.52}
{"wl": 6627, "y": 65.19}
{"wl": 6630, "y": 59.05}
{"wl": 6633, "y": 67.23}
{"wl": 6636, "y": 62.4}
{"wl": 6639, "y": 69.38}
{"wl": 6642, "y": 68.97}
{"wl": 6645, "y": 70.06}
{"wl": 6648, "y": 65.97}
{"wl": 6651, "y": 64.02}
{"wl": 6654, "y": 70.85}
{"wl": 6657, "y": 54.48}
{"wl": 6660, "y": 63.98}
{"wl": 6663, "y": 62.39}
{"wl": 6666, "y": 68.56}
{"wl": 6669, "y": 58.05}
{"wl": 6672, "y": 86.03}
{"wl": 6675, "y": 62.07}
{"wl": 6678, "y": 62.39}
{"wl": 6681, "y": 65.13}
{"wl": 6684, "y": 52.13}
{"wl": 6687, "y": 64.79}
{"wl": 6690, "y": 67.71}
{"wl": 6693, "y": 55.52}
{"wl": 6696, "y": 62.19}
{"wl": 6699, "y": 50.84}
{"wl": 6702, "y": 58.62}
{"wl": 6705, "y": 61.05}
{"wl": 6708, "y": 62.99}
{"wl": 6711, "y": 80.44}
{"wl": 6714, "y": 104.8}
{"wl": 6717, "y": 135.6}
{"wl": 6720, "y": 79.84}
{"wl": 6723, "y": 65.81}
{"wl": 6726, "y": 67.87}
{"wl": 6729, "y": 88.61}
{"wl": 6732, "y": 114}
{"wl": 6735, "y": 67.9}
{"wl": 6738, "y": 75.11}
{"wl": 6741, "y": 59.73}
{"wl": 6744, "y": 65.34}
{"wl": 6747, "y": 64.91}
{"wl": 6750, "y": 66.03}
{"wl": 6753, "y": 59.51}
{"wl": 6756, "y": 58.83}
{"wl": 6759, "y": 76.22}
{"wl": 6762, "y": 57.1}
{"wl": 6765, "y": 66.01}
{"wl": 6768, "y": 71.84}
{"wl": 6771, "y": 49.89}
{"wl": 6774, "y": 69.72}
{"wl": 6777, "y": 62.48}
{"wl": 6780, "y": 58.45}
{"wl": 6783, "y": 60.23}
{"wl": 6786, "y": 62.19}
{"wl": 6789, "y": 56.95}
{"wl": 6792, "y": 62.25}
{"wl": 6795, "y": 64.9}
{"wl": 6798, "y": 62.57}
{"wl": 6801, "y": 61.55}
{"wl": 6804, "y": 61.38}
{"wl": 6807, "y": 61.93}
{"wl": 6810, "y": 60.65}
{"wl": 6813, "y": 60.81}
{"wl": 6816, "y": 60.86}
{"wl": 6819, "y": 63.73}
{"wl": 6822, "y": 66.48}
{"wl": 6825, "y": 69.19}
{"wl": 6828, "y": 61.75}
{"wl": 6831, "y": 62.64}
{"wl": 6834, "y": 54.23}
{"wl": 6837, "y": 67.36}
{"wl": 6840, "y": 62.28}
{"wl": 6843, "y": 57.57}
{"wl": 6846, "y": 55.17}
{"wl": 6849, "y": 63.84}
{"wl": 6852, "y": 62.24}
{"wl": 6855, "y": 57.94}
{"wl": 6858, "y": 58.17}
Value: 1.6 angstrom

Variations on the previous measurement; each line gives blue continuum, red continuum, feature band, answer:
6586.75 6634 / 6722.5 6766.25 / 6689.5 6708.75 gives 2.7 angstrom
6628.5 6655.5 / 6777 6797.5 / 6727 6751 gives -4.7 angstrom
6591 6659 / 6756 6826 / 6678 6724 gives -4.8 angstrom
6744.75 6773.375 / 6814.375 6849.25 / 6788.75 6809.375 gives 0.3 angstrom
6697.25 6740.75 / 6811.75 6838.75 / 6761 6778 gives 2.0 angstrom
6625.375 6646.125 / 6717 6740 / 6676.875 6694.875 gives 3.3 angstrom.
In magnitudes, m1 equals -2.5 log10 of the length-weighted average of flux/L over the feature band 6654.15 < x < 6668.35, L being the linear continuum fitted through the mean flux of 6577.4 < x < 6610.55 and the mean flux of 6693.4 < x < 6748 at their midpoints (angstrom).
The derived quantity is 0.23 mag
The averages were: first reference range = 80.2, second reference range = 75.6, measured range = 62.9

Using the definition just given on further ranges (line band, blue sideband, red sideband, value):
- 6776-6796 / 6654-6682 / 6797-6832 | 0.04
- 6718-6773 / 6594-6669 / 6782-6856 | -0.12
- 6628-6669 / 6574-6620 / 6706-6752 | 0.19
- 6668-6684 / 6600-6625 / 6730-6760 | 0.03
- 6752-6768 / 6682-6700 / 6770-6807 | -0.07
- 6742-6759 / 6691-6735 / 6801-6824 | 0.12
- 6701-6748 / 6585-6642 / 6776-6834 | -0.21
